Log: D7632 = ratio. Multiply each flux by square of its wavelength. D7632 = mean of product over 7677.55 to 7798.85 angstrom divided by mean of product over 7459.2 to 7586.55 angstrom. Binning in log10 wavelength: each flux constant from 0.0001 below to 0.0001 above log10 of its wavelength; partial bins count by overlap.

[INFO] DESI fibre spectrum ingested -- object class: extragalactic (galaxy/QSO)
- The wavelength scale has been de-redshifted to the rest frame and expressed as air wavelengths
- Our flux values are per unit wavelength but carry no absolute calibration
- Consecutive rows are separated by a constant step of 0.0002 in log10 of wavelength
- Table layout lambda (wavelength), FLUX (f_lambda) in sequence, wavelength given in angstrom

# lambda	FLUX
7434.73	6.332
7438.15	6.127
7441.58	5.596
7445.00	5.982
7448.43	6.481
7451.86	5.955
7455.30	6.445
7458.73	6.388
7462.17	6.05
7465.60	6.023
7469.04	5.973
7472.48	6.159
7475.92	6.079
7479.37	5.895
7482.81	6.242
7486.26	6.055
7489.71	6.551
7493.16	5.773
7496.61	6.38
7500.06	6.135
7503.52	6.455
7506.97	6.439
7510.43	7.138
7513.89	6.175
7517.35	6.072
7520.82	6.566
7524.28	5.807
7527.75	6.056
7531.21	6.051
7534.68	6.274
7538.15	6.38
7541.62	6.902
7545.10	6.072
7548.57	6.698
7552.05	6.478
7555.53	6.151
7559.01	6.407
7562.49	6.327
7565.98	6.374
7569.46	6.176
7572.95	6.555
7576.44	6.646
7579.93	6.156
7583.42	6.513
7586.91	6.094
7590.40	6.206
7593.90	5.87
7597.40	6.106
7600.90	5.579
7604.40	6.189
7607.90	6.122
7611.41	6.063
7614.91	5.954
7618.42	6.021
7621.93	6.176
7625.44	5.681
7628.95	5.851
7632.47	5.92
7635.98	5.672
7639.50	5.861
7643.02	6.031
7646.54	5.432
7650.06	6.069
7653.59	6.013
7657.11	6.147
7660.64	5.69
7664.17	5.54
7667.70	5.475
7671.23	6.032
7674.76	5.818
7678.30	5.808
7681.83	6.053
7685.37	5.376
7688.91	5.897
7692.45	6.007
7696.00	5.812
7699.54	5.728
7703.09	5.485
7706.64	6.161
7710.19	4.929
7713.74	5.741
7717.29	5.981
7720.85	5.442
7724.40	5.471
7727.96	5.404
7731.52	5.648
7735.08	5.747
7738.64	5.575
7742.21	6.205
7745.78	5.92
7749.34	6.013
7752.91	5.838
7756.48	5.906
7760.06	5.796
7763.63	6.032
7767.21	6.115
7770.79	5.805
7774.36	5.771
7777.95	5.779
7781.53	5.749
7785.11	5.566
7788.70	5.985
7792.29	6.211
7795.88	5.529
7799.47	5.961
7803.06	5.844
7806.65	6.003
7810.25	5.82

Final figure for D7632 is 1.0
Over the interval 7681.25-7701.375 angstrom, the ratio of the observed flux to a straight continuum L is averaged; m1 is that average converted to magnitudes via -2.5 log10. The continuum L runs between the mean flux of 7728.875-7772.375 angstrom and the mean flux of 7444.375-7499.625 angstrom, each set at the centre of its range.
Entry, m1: 0.03 mag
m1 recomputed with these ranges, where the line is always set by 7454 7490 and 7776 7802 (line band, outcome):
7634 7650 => 0.03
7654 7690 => 0.03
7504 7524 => -0.06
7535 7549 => -0.07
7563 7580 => -0.06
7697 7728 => 0.06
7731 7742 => 0.03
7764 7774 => -0.02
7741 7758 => -0.02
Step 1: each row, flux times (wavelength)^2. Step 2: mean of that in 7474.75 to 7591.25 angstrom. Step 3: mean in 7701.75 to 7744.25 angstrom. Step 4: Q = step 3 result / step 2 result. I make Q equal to 0.94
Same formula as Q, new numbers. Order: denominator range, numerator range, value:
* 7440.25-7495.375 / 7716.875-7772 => 1.02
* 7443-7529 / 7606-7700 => 0.99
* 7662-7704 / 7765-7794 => 1.05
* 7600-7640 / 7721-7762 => 1.00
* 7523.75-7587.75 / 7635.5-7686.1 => 0.94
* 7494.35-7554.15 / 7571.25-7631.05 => 0.98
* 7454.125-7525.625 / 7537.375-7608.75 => 1.03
